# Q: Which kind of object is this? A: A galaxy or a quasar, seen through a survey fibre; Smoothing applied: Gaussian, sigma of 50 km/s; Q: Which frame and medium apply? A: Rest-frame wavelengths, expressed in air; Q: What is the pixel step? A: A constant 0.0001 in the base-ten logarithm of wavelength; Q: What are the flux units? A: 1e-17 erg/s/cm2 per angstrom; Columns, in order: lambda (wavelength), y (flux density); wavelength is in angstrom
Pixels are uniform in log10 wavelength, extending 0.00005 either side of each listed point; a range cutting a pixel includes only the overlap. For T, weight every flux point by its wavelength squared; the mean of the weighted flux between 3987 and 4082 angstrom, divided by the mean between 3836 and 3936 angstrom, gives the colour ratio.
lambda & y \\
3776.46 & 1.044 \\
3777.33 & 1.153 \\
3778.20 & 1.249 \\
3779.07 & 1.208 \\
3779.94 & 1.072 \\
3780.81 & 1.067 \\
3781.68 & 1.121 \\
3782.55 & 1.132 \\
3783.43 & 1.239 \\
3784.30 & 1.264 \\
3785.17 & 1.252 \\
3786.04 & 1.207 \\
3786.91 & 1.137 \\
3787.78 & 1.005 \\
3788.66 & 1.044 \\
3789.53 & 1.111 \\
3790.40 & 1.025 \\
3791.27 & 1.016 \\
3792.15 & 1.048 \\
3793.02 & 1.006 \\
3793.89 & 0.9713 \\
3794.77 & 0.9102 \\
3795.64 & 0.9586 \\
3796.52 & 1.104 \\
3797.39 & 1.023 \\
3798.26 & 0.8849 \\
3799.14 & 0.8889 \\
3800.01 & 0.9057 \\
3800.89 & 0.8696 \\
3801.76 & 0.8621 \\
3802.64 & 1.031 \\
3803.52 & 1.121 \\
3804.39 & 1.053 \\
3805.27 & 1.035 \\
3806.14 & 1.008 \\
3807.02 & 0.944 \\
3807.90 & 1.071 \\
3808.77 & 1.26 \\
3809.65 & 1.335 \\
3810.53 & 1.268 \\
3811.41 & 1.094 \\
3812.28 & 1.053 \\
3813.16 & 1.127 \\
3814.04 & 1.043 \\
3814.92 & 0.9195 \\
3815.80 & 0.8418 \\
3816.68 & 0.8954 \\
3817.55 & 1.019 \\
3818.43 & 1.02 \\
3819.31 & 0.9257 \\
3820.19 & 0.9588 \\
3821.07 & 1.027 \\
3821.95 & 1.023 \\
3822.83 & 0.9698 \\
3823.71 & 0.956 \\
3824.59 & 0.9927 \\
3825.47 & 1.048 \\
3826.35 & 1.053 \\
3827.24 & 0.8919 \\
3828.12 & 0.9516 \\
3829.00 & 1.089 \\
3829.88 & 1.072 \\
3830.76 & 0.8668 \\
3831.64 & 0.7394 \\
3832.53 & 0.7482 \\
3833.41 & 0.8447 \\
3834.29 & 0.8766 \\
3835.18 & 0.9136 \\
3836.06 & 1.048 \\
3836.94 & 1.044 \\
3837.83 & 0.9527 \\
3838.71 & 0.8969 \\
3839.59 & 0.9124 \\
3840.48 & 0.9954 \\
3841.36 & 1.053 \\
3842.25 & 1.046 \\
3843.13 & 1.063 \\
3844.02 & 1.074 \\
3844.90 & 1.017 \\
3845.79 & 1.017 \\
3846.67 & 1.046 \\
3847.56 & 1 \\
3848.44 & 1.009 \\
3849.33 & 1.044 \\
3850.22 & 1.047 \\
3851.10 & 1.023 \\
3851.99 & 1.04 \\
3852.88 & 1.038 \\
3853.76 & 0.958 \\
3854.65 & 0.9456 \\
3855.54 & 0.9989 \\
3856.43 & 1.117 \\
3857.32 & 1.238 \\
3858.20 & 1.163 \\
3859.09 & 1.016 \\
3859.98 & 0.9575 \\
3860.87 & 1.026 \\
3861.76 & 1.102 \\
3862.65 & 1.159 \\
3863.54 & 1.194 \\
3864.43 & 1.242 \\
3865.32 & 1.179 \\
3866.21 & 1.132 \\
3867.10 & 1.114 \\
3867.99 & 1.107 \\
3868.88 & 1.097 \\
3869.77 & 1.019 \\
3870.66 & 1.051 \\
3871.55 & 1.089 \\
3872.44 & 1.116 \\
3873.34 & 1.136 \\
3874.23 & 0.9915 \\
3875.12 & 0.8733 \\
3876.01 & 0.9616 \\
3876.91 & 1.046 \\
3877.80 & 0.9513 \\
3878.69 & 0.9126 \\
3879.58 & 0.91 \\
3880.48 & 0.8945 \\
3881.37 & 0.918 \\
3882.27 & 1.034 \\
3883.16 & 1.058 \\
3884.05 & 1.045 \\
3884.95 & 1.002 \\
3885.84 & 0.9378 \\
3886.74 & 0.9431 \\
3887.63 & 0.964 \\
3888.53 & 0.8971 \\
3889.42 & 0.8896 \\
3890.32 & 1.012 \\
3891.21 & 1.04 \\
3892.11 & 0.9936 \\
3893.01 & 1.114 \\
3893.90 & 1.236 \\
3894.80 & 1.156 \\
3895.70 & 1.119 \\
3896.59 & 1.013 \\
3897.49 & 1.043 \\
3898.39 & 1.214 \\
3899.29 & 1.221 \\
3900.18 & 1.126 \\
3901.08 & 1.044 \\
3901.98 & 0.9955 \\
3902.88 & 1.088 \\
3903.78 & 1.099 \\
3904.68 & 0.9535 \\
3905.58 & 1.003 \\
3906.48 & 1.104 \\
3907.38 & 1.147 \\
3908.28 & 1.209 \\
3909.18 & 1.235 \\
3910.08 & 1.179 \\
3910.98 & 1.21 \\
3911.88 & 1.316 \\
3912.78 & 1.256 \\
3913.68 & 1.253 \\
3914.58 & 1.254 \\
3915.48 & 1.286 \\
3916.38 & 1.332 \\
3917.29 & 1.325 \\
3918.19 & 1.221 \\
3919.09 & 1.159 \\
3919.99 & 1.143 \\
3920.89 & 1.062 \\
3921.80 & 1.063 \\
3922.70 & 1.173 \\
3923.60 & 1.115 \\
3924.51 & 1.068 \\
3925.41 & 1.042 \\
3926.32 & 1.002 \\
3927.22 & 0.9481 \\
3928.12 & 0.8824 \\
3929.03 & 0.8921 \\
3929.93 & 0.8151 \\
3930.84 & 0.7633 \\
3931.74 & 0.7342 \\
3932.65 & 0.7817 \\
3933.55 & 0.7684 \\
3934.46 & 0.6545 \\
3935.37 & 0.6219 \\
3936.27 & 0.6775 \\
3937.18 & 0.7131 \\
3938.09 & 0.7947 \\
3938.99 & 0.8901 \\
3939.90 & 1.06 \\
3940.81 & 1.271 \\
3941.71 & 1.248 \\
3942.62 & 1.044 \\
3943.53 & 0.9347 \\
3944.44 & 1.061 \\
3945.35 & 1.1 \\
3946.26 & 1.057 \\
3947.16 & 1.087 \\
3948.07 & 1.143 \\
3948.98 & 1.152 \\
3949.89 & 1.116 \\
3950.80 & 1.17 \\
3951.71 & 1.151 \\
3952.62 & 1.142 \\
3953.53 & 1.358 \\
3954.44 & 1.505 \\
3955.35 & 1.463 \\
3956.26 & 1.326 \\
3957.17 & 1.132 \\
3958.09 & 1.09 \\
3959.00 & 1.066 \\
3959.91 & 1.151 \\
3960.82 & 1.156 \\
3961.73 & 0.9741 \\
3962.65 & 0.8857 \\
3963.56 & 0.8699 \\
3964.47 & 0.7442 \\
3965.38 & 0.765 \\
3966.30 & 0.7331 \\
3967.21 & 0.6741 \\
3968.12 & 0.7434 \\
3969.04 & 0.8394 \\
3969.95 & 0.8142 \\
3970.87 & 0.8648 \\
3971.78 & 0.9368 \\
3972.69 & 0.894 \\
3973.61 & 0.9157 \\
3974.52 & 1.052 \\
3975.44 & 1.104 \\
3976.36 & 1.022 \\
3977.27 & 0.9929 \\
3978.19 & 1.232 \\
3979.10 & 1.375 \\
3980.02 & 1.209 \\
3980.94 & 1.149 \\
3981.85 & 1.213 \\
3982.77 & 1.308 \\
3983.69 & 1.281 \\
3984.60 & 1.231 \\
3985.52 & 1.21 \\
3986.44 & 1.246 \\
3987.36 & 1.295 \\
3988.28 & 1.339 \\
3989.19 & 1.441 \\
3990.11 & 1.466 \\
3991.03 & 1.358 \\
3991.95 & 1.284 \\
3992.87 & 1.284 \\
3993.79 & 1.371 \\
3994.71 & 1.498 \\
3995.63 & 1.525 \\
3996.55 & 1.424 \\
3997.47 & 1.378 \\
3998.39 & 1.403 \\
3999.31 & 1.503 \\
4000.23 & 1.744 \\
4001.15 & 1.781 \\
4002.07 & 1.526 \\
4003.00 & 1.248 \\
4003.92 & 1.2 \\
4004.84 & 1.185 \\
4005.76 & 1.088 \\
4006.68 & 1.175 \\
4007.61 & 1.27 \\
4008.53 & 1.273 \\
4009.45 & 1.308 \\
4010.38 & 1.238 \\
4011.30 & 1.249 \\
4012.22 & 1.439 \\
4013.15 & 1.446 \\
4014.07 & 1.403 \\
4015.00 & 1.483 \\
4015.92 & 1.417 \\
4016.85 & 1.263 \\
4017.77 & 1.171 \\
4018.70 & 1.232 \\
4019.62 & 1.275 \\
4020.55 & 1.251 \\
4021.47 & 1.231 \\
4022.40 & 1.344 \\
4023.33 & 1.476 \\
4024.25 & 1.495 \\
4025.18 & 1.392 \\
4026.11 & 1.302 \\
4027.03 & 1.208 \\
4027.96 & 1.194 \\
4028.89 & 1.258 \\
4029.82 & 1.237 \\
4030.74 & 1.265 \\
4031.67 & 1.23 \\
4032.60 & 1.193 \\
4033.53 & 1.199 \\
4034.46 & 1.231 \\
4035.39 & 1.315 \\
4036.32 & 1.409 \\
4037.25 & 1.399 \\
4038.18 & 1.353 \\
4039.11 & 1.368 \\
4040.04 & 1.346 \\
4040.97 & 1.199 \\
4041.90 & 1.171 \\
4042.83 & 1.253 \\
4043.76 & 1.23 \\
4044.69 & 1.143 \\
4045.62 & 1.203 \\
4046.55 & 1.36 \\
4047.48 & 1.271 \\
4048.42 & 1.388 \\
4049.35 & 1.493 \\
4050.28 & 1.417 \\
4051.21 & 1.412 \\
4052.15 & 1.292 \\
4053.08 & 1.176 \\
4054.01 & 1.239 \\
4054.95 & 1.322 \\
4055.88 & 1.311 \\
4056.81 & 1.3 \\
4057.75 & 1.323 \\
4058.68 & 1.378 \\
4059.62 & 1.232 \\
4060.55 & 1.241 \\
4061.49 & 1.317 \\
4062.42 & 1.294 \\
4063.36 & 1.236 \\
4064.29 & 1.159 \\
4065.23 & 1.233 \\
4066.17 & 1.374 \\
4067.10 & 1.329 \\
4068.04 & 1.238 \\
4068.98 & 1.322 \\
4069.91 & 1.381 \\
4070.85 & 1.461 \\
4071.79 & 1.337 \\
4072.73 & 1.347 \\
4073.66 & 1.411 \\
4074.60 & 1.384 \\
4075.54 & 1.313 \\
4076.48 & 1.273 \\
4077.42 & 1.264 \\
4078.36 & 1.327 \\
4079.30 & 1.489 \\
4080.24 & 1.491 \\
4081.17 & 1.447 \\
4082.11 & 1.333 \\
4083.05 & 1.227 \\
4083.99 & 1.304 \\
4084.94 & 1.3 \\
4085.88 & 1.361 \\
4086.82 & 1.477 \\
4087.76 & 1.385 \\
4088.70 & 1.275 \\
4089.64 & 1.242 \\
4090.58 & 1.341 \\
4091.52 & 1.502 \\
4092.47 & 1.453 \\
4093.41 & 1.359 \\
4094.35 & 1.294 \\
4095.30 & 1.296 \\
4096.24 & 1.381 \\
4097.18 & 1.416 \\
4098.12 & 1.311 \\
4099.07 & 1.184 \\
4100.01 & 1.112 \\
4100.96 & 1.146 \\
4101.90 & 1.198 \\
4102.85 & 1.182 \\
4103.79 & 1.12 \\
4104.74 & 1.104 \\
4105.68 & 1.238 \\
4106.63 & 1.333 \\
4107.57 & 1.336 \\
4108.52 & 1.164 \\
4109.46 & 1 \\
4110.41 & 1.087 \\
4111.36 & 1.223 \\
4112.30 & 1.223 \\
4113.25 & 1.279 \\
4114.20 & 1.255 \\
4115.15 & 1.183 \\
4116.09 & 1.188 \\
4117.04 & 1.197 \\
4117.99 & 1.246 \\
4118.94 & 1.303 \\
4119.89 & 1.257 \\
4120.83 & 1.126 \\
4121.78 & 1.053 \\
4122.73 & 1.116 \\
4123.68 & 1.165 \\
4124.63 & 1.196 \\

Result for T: 1.37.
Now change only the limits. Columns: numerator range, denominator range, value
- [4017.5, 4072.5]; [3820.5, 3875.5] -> 1.40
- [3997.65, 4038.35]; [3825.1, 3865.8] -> 1.42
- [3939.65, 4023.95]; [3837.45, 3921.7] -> 1.18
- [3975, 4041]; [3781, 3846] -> 1.43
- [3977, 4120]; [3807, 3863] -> 1.43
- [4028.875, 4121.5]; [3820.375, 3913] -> 1.38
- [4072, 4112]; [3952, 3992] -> 1.24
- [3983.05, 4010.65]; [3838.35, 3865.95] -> 1.38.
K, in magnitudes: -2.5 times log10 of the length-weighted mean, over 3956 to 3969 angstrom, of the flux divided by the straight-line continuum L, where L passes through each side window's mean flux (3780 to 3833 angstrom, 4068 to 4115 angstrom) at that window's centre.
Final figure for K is 0.24 mag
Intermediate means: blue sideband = 1.03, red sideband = 1.3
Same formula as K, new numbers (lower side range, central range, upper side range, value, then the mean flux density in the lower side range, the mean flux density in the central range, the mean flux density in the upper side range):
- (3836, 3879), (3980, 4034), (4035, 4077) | -0.068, 1.05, 1.32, 1.31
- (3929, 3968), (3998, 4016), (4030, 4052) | -0.156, 0.993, 1.37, 1.3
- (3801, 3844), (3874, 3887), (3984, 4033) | 0.146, 0.999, 0.965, 1.33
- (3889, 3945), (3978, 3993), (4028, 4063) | -0.100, 1.05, 1.29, 1.29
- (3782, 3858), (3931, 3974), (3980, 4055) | 0.234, 1.02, 0.983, 1.32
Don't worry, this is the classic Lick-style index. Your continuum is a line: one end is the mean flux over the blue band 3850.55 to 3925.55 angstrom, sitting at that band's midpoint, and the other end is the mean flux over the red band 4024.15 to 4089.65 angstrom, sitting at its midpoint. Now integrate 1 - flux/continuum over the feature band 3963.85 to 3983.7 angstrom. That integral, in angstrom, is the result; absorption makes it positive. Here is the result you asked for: 3.54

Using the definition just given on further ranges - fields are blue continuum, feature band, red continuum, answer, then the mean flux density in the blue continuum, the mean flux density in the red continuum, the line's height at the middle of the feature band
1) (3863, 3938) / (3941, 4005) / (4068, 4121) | -2.2 angstrom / 1.04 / 1.29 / 1.13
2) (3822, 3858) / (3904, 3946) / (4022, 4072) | 3.0 angstrom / 0.993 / 1.3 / 1.12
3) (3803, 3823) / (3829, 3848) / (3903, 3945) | 1.4 angstrom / 1.04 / 1.04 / 1.04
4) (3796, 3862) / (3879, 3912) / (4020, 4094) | 1.1 angstrom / 1.01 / 1.32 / 1.1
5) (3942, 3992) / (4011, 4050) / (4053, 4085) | -2.1 angstrom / 1.11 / 1.32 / 1.24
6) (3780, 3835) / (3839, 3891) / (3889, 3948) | 0.2 angstrom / 1.02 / 1.05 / 1.04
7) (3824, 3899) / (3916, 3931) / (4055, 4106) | 0.5 angstrom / 1.02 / 1.31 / 1.1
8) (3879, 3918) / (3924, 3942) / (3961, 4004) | 4.0 angstrom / 1.1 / 1.18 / 1.13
